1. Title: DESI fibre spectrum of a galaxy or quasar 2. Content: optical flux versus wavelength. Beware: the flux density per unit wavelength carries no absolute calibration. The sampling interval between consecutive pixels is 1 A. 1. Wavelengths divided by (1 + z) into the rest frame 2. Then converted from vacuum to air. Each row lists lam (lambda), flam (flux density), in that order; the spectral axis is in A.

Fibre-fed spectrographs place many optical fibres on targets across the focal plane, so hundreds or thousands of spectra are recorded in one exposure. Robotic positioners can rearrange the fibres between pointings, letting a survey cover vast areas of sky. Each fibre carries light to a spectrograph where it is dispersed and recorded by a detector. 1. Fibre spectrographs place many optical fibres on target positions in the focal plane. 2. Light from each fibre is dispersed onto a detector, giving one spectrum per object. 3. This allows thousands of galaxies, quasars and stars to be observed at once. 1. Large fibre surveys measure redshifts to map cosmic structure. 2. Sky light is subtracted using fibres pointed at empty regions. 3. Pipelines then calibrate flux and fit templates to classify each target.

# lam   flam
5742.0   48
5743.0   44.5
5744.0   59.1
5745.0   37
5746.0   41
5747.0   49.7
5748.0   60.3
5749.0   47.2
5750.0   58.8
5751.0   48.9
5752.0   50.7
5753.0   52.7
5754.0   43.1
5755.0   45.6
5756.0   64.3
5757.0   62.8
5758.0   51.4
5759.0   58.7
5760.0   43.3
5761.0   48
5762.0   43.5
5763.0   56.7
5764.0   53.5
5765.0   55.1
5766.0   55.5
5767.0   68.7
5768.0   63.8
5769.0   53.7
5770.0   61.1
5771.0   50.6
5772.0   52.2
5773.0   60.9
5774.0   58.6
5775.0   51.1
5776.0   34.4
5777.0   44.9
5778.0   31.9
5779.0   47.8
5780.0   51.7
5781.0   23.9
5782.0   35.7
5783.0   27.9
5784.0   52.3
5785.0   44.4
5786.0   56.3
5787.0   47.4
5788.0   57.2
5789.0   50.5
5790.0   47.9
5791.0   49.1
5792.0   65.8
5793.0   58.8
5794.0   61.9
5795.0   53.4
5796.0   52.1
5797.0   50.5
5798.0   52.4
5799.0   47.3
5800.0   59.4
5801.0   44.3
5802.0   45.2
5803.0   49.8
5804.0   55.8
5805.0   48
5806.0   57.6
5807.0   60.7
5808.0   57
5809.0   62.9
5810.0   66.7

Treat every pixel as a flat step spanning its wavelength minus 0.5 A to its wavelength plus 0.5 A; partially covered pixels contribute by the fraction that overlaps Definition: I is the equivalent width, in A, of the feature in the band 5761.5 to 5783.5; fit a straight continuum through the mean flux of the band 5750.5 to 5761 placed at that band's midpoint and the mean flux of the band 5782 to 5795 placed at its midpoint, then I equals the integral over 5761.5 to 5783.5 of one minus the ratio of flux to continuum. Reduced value 1.0 A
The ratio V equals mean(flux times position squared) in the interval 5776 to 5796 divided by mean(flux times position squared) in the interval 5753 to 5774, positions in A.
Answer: 0.88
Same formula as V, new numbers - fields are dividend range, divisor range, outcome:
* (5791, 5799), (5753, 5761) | 1.07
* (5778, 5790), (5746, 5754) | 0.88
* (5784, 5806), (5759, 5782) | 1.05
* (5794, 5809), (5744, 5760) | 1.05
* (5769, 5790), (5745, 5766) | 0.92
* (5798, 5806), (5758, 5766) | 1.00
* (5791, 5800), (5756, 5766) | 1.05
